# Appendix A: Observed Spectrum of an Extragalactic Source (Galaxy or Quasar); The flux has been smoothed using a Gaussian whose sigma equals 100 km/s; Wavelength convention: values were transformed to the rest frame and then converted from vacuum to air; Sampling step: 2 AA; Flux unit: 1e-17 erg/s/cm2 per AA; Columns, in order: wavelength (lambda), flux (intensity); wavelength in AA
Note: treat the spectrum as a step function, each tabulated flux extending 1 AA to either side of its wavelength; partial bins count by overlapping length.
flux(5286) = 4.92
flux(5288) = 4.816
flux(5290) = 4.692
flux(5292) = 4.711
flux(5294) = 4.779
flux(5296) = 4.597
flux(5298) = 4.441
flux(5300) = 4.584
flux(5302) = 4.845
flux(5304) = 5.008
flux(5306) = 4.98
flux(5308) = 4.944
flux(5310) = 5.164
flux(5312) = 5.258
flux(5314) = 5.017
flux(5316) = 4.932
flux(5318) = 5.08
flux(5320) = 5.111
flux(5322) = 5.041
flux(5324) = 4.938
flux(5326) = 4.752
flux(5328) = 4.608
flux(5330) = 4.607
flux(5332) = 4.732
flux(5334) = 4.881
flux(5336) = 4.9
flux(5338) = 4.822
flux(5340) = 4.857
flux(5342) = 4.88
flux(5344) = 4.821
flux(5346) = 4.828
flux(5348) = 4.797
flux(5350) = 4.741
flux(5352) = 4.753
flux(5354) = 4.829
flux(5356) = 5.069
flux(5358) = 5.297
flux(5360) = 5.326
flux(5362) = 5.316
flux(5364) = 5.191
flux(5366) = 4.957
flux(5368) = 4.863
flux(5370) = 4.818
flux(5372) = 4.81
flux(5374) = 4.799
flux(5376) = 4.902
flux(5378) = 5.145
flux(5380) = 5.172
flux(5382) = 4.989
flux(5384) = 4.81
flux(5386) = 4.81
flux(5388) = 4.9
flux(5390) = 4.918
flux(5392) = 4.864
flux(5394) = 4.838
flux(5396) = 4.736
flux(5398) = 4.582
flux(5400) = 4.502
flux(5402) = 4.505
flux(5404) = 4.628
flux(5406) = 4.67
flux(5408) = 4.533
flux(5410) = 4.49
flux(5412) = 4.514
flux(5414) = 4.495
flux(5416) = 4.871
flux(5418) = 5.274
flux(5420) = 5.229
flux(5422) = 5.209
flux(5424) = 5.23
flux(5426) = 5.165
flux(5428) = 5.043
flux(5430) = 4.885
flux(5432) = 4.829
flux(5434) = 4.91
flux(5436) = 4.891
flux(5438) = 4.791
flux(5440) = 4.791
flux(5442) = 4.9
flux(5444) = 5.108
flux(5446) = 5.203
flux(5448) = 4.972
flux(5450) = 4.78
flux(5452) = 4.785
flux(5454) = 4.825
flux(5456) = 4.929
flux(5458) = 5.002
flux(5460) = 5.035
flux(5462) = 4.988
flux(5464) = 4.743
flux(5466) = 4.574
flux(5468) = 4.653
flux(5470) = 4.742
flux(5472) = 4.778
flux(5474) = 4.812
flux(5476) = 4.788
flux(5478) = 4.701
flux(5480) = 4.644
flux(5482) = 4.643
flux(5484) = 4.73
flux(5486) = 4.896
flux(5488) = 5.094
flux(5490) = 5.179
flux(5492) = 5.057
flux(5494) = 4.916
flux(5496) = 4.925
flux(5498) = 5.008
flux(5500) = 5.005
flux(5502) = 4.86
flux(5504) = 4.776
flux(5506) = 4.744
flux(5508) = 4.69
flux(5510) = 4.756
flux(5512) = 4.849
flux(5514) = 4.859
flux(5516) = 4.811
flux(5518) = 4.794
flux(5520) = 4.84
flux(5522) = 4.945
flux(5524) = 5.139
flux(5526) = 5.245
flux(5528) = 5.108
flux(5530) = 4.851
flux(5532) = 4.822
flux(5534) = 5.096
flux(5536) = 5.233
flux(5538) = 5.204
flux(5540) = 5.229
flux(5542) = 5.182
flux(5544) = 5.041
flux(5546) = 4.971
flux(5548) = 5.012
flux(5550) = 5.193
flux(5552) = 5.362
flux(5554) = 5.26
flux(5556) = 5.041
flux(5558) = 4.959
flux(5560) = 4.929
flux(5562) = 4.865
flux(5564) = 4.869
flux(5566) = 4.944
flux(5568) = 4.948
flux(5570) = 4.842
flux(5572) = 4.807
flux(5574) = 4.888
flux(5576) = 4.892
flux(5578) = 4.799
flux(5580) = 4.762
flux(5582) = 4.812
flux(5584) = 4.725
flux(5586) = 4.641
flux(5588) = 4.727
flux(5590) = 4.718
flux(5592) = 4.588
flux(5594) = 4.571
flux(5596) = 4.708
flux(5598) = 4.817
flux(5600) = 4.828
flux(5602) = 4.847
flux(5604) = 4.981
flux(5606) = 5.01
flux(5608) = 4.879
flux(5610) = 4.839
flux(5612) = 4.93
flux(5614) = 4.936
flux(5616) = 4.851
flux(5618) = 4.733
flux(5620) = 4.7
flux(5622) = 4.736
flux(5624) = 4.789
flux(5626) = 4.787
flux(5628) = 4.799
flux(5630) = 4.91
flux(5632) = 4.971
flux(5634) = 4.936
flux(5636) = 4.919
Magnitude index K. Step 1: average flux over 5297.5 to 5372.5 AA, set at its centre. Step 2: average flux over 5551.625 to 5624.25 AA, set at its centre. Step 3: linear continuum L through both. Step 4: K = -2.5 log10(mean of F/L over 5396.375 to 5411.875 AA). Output 0.08 mag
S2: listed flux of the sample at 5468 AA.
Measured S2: 4.653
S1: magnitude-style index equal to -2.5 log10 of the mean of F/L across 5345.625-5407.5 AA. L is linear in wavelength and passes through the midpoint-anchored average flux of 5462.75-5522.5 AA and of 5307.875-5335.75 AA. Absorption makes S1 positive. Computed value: 0.004 mag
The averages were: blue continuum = 4.93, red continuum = 4.83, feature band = 4.88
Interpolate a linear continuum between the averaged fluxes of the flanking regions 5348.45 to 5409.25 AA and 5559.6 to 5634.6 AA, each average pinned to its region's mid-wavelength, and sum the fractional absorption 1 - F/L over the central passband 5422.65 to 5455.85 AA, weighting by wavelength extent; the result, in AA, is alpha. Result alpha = -0.60 AA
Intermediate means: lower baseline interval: 4.87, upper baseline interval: 4.82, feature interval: 4.95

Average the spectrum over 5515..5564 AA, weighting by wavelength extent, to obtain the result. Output 5.04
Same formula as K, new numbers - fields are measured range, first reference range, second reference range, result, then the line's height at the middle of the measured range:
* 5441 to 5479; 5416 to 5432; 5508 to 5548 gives 0.05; 5.07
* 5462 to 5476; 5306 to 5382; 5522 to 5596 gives 0.05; 4.95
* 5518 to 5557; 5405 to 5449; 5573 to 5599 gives -0.06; 4.79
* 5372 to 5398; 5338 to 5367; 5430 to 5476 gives 0.01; 4.94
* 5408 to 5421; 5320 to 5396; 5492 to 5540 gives 0.03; 4.92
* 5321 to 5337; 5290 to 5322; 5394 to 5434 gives 0.02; 4.88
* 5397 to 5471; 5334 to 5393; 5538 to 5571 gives 0.03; 4.98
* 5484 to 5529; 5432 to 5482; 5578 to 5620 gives -0.02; 4.83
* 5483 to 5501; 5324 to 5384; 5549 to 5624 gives -0.02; 4.88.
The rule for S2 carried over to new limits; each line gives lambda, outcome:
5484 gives 4.73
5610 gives 4.839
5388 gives 4.9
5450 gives 4.78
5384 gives 4.81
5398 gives 4.582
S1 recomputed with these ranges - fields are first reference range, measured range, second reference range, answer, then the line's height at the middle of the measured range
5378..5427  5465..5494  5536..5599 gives 0.015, 4.87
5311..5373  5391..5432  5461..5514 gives 0.015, 4.88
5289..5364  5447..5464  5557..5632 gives -0.010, 4.86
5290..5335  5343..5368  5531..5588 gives -0.024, 4.88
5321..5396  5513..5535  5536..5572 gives 0.015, 5.03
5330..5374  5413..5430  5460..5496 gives -0.041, 4.87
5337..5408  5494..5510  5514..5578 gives 0.026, 4.97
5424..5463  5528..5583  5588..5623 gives -0.033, 4.85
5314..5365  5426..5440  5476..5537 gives 0.002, 4.91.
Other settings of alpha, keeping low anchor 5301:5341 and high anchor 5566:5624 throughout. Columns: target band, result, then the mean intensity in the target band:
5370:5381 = -0.12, 4.95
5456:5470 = 0.09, 4.83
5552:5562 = -0.49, 5.06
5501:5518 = 0.17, 4.79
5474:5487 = 0.31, 4.74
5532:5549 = -0.96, 5.1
